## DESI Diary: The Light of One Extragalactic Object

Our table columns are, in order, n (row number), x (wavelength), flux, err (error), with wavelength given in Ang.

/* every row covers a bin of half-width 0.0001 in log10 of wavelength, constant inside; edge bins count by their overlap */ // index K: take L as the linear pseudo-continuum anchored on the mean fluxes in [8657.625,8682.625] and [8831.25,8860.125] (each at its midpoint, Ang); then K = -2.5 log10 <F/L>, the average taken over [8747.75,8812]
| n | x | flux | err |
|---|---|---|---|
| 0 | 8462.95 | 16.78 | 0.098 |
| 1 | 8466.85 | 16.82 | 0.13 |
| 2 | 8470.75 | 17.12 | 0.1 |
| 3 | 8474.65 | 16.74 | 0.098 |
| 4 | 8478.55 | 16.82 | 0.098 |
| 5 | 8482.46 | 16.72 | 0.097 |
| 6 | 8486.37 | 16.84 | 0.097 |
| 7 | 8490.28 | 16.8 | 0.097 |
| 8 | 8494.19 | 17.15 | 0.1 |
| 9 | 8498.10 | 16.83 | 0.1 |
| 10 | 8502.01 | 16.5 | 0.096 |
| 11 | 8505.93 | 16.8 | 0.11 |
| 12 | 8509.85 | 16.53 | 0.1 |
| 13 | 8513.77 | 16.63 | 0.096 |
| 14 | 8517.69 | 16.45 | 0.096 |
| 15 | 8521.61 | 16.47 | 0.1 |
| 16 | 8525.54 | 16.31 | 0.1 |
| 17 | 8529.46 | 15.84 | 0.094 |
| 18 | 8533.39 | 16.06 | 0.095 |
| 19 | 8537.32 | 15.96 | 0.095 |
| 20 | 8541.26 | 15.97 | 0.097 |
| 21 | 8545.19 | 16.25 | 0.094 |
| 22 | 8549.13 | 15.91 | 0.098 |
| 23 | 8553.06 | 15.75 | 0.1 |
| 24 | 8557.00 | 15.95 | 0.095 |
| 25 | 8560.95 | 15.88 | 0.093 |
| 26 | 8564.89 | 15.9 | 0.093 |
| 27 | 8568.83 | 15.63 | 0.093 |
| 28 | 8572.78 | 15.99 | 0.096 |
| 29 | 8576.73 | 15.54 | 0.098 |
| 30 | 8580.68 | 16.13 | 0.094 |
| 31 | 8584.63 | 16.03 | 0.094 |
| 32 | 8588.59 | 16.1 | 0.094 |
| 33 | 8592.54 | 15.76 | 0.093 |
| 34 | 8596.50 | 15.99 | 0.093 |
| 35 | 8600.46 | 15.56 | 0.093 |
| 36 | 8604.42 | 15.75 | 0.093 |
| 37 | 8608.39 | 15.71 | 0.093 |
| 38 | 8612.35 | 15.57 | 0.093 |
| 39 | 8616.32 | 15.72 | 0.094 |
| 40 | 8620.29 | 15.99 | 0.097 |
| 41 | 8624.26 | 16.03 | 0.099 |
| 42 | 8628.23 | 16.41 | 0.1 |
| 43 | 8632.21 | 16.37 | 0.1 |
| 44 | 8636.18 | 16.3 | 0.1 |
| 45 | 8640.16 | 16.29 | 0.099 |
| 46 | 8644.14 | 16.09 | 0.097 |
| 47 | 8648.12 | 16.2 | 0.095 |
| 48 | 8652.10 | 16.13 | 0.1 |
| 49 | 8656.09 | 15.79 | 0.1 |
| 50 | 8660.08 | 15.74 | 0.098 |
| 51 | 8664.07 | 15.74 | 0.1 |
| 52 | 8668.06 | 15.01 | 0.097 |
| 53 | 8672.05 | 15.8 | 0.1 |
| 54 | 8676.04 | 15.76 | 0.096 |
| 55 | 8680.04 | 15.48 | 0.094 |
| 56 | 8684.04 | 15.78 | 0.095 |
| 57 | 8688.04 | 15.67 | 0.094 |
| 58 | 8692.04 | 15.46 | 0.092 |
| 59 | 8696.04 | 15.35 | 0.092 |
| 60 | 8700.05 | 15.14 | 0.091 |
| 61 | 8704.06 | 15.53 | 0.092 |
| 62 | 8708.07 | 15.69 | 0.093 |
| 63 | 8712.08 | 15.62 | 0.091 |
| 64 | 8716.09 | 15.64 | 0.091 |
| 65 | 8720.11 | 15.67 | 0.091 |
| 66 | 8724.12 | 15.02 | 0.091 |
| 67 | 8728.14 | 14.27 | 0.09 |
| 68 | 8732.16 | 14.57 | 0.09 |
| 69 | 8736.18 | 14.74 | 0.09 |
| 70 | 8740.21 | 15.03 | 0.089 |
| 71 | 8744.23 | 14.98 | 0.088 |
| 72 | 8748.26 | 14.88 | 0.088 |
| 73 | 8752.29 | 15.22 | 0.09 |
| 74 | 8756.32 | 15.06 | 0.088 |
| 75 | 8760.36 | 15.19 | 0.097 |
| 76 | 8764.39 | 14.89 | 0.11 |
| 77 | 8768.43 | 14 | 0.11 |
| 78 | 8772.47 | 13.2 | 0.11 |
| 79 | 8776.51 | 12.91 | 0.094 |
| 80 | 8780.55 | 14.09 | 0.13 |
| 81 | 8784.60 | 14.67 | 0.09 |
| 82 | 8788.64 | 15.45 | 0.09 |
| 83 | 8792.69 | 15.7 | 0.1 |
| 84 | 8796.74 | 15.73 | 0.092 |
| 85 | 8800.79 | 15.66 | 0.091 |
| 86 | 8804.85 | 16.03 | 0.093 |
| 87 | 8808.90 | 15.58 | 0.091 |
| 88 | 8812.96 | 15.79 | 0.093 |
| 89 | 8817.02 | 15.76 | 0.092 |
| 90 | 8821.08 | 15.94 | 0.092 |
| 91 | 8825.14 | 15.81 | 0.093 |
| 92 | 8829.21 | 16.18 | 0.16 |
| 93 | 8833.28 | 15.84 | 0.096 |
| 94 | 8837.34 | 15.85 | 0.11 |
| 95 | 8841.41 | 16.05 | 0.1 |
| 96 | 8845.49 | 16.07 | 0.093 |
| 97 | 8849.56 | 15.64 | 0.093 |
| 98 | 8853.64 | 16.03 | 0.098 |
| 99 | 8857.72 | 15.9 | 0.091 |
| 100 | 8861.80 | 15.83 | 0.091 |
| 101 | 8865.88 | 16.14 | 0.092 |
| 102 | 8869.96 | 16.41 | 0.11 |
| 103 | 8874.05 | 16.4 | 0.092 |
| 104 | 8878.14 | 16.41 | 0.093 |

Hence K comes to 0.06 mag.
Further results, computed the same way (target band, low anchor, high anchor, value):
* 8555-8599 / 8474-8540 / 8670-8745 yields 0.015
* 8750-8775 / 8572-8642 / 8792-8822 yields 0.090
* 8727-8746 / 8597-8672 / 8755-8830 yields 0.048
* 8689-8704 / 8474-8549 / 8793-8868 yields 0.053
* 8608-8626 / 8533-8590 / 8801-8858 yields 0.007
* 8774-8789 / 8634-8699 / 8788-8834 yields 0.122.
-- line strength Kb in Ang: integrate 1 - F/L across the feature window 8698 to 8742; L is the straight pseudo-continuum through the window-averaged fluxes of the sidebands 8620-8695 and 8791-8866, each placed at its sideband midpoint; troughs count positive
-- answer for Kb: 2.0 Ang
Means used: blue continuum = 15.9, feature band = 15.2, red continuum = 15.9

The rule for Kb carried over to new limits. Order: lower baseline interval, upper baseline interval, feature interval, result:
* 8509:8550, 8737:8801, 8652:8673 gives -0.3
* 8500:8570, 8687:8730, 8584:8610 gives 0.1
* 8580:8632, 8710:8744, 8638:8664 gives -0.7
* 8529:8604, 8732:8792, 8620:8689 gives -2.7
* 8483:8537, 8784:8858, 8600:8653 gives 0.8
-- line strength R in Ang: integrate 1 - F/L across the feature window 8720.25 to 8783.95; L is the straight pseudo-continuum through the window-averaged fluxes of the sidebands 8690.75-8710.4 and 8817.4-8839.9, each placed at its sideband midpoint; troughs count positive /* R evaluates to 4.3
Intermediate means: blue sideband 15.4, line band 14.6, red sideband 15.9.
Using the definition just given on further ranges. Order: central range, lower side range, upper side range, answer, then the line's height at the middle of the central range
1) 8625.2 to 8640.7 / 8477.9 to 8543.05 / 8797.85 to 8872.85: 0.0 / 16.3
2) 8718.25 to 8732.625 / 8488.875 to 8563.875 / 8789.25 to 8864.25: 1.0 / 16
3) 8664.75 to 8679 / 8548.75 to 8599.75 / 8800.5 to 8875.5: 0.3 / 15.9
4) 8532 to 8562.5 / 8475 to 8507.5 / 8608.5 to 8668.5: 1.0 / 16.5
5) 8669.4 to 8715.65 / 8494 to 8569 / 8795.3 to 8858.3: 1.3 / 16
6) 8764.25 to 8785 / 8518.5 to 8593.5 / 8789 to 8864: 2.7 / 15.9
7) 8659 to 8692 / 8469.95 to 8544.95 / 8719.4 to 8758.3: -0.5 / 15.4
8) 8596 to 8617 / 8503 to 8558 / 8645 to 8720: 0.3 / 15.9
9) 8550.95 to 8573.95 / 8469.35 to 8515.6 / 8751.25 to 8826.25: 0.8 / 16.4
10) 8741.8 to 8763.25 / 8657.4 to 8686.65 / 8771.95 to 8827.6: 0.4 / 15.4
